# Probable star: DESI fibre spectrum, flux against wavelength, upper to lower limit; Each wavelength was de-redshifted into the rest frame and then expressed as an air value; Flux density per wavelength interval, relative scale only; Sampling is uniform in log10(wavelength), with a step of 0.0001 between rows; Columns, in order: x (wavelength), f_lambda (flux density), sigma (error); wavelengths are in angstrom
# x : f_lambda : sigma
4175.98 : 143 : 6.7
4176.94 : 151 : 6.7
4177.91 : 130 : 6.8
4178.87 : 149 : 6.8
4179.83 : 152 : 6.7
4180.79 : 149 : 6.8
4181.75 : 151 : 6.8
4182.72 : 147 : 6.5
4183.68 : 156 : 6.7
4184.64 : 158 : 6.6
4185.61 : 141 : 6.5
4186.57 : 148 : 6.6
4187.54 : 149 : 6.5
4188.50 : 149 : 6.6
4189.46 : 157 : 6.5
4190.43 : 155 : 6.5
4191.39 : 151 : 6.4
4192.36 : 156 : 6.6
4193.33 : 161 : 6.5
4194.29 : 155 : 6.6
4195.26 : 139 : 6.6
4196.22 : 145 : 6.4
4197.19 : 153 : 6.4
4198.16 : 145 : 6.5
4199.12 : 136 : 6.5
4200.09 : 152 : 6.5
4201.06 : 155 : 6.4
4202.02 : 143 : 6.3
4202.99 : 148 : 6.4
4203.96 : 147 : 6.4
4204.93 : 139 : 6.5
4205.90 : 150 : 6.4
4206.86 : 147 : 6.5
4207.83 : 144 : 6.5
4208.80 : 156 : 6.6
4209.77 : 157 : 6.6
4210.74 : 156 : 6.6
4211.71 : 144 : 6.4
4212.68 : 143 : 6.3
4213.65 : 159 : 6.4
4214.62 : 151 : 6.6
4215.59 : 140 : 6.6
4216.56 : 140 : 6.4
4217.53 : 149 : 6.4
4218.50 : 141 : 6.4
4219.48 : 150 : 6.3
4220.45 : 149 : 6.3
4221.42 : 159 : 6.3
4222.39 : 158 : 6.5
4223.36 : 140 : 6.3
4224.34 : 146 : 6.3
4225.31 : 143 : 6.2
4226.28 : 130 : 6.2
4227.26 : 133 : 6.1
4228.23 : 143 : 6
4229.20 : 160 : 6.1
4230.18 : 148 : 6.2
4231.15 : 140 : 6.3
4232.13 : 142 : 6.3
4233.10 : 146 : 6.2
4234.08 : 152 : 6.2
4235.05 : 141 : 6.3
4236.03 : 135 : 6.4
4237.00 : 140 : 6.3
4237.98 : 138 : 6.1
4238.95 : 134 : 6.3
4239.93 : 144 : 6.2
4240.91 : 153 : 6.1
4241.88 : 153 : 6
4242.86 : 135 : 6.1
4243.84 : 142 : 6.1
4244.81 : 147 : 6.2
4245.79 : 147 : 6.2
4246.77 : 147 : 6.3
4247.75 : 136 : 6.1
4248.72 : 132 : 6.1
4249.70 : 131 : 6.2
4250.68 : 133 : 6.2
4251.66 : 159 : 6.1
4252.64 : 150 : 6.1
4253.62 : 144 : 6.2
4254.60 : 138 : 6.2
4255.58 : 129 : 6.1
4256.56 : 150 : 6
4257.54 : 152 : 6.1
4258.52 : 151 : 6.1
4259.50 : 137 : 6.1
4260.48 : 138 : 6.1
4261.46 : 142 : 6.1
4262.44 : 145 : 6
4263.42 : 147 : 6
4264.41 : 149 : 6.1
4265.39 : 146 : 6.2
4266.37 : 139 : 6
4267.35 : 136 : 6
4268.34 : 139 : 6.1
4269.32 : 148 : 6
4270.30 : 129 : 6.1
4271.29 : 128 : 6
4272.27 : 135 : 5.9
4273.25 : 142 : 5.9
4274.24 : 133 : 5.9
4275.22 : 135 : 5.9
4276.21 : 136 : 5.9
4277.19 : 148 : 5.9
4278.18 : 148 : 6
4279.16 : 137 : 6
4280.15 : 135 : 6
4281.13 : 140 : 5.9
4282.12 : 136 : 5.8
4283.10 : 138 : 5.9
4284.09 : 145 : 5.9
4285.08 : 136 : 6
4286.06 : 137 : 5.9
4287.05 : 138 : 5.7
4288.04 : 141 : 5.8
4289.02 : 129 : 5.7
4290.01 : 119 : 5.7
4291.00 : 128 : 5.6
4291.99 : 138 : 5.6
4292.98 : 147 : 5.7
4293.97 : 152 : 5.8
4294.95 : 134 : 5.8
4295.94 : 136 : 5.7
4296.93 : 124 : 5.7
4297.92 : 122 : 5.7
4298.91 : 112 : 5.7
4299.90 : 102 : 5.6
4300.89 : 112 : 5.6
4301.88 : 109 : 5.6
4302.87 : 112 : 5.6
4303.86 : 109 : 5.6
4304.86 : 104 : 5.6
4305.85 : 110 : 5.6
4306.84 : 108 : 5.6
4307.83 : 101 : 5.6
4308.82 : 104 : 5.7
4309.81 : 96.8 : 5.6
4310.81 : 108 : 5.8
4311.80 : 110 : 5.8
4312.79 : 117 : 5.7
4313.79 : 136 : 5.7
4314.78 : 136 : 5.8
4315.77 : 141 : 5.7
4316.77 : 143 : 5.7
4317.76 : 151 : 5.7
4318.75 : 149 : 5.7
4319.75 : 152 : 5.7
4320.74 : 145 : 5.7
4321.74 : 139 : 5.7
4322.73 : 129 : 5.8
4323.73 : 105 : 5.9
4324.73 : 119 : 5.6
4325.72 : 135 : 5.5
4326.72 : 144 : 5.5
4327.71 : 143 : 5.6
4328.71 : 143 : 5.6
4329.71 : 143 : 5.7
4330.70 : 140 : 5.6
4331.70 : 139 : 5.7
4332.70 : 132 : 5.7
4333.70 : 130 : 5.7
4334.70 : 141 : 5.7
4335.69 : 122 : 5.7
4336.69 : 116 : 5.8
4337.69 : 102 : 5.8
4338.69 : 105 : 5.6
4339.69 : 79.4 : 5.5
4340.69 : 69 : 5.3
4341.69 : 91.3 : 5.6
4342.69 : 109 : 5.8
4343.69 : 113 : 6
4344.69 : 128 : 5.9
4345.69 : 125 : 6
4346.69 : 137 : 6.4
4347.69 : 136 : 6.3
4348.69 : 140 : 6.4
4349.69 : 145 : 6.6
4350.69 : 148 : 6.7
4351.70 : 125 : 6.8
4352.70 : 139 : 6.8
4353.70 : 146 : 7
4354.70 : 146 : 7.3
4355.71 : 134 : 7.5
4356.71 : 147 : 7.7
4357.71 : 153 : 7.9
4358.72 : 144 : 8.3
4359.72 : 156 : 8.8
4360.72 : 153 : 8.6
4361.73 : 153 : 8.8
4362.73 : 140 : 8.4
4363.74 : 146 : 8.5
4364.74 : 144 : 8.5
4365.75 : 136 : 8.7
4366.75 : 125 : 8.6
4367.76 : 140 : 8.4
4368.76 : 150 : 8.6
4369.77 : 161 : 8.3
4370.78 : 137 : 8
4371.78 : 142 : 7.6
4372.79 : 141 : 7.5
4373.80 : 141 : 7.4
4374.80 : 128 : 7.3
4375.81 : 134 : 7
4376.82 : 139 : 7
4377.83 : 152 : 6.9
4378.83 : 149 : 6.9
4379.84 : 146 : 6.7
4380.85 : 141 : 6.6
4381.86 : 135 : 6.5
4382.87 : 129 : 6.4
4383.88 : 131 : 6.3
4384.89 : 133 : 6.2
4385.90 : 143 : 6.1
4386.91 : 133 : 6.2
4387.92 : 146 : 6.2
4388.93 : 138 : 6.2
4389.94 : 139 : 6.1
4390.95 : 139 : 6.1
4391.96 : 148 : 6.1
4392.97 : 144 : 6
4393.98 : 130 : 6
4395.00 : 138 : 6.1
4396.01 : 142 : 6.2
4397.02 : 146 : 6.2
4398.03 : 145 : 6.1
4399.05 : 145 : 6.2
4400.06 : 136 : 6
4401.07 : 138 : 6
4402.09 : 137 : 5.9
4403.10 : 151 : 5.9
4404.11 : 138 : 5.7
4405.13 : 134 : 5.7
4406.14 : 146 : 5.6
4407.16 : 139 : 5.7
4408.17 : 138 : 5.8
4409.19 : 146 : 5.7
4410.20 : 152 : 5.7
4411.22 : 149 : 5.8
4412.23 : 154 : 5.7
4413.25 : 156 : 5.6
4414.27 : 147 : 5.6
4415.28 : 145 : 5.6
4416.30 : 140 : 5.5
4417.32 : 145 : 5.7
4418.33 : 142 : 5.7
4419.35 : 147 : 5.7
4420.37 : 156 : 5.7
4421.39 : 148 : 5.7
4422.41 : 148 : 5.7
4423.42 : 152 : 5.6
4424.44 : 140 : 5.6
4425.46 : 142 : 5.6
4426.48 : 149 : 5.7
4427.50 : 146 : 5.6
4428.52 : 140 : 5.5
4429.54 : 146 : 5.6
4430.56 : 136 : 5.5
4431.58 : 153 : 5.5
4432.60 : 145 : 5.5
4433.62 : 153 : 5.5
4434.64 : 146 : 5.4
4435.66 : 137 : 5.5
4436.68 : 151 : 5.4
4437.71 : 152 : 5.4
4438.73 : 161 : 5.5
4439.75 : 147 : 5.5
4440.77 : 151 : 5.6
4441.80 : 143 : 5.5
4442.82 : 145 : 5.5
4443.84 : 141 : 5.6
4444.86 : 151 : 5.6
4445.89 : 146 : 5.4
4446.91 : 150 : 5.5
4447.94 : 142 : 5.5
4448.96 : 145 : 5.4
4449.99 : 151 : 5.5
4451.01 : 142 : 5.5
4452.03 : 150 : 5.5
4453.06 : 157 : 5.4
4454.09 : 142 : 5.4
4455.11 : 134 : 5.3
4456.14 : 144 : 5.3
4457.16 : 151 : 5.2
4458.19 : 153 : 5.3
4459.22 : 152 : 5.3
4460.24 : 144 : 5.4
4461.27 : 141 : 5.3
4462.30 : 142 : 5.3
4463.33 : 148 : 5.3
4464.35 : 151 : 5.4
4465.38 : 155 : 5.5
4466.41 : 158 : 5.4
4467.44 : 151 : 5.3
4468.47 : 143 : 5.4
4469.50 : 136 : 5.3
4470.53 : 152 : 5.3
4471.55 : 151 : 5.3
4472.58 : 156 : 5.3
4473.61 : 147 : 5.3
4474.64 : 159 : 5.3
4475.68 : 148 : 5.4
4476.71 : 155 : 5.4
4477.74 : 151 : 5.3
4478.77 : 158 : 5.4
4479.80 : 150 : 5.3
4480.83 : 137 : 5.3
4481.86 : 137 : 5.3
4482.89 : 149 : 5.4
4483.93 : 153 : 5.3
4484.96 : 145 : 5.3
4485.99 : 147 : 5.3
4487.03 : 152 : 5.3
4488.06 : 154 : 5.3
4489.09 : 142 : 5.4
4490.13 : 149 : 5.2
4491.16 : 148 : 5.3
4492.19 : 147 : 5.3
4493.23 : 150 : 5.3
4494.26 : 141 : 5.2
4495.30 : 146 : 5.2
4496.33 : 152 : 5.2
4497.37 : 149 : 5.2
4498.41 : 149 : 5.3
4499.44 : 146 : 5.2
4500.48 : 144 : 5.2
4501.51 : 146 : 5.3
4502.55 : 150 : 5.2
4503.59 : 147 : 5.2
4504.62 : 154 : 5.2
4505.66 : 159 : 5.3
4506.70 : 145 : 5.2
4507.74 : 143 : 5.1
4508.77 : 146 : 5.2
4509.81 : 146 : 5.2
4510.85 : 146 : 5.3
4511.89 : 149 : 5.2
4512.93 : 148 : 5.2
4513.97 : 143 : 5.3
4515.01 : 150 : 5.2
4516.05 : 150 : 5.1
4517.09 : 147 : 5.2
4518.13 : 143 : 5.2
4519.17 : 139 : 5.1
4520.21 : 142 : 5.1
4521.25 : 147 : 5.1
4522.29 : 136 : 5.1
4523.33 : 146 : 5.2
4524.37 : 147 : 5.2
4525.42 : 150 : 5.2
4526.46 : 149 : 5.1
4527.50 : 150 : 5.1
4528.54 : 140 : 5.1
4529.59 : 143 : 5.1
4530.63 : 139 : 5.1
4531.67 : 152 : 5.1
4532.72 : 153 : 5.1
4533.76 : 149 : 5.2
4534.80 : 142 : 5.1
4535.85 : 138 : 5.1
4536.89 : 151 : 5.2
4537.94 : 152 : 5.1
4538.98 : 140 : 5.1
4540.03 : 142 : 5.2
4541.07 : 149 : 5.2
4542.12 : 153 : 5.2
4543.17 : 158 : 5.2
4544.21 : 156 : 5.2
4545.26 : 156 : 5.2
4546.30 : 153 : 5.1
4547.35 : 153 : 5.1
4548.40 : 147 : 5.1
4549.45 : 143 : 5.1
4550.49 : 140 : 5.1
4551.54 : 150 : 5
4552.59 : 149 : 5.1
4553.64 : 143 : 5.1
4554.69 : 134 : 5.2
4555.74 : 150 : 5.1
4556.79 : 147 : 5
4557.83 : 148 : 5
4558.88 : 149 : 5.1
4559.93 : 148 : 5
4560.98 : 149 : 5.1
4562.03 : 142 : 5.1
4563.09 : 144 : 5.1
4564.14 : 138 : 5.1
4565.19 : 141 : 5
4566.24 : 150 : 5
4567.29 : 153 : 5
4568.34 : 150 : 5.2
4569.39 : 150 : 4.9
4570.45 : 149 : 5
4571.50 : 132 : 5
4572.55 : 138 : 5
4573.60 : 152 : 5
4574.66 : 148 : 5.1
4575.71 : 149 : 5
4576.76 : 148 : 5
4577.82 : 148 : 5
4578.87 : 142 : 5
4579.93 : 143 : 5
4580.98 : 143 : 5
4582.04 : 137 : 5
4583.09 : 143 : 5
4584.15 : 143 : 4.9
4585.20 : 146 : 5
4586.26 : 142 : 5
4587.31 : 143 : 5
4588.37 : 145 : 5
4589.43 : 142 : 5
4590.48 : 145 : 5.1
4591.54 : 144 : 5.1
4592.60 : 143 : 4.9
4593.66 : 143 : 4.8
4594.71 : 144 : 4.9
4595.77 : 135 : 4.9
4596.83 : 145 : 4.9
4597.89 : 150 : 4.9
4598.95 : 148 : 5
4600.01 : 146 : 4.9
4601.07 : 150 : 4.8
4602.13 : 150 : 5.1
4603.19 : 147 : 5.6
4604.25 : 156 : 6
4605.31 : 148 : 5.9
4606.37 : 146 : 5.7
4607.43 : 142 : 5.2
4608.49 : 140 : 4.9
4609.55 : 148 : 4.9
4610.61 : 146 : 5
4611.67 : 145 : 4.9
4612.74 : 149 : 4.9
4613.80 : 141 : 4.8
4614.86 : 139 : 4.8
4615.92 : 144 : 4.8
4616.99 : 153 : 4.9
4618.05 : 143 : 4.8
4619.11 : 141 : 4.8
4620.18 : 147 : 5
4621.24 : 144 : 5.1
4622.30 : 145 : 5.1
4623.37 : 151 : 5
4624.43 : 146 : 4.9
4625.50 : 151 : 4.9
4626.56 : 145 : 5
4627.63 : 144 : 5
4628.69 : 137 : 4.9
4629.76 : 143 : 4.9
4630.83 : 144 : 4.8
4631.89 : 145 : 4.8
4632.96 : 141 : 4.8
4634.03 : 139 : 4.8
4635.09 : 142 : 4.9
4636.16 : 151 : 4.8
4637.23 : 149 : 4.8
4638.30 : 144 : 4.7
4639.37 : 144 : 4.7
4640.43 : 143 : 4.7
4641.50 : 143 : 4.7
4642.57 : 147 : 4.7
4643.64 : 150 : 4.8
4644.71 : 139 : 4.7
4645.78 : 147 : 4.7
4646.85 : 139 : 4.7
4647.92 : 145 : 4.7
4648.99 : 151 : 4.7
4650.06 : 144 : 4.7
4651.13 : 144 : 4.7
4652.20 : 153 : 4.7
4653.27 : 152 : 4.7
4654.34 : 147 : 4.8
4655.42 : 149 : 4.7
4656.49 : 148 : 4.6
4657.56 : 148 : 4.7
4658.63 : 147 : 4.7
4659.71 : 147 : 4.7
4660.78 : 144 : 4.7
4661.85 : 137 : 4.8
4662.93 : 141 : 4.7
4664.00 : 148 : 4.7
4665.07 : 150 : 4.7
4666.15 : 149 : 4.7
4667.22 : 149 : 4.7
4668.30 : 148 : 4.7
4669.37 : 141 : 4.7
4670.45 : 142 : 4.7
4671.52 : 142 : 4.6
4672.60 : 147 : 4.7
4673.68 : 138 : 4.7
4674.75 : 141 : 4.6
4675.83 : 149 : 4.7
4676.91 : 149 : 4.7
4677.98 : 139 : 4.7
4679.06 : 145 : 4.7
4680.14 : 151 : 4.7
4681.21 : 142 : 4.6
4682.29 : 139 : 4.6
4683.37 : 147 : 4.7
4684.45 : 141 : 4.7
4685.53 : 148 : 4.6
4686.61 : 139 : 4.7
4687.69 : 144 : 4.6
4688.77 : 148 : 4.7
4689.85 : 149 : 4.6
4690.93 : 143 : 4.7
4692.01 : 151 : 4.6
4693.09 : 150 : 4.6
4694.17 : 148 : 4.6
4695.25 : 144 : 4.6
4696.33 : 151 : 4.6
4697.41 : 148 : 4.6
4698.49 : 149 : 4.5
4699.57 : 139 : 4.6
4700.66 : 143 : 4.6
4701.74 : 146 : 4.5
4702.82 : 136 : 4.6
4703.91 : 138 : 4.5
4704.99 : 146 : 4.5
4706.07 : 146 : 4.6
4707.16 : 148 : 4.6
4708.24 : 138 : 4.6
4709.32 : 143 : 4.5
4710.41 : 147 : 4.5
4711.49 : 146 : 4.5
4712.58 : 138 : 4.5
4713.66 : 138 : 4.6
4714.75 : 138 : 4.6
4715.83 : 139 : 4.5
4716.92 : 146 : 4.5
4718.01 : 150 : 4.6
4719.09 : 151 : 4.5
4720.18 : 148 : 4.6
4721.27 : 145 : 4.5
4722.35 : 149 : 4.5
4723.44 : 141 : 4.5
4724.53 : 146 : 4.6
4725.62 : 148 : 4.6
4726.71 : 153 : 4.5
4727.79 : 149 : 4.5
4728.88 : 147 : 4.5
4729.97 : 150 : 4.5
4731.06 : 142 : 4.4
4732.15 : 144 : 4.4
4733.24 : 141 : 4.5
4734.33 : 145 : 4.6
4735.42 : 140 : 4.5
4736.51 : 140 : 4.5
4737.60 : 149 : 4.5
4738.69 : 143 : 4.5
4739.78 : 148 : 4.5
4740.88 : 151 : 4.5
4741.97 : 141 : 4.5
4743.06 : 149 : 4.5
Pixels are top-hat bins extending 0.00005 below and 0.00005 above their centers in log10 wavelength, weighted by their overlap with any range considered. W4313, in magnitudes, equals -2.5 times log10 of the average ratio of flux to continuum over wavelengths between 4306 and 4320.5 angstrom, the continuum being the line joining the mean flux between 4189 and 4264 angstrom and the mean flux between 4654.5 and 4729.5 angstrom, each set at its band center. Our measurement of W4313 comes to 0.16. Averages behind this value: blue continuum 146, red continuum 145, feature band 125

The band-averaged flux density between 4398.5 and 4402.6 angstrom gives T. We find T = 139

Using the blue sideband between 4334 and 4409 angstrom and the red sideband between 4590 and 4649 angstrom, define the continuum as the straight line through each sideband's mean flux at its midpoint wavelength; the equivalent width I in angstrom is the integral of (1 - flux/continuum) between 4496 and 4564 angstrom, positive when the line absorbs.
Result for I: -2.5 angstrom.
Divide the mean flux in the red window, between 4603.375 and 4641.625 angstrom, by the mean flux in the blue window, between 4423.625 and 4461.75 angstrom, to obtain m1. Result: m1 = 1.0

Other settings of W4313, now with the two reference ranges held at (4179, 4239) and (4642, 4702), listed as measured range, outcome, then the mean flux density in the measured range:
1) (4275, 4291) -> 0.077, 137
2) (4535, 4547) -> -0.025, 150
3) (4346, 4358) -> 0.046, 141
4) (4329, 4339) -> 0.153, 128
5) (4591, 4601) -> 0.012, 144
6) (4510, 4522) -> 0.005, 146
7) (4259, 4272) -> 0.054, 140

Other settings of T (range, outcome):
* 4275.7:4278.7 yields 144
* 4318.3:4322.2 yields 146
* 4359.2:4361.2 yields 155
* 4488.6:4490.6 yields 145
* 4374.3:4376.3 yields 131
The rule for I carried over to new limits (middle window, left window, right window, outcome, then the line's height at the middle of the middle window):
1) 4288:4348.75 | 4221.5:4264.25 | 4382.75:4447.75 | 8.4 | 144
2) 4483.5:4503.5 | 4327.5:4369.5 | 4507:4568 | -0.6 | 143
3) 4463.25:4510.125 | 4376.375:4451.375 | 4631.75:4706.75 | -1.4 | 144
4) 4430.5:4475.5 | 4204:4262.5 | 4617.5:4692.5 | -0.9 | 145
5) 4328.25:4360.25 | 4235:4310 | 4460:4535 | 2.3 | 139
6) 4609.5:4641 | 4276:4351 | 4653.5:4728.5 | -0.6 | 142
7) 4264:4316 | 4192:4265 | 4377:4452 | 5.8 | 145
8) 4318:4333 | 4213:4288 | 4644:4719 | 0.6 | 143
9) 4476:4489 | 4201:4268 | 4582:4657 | -0.3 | 145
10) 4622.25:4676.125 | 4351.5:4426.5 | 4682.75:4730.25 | -0.2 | 145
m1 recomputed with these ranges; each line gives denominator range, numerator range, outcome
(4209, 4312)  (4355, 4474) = 1.06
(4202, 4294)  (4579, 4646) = 1.02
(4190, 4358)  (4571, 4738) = 1.06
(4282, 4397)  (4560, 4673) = 1.10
